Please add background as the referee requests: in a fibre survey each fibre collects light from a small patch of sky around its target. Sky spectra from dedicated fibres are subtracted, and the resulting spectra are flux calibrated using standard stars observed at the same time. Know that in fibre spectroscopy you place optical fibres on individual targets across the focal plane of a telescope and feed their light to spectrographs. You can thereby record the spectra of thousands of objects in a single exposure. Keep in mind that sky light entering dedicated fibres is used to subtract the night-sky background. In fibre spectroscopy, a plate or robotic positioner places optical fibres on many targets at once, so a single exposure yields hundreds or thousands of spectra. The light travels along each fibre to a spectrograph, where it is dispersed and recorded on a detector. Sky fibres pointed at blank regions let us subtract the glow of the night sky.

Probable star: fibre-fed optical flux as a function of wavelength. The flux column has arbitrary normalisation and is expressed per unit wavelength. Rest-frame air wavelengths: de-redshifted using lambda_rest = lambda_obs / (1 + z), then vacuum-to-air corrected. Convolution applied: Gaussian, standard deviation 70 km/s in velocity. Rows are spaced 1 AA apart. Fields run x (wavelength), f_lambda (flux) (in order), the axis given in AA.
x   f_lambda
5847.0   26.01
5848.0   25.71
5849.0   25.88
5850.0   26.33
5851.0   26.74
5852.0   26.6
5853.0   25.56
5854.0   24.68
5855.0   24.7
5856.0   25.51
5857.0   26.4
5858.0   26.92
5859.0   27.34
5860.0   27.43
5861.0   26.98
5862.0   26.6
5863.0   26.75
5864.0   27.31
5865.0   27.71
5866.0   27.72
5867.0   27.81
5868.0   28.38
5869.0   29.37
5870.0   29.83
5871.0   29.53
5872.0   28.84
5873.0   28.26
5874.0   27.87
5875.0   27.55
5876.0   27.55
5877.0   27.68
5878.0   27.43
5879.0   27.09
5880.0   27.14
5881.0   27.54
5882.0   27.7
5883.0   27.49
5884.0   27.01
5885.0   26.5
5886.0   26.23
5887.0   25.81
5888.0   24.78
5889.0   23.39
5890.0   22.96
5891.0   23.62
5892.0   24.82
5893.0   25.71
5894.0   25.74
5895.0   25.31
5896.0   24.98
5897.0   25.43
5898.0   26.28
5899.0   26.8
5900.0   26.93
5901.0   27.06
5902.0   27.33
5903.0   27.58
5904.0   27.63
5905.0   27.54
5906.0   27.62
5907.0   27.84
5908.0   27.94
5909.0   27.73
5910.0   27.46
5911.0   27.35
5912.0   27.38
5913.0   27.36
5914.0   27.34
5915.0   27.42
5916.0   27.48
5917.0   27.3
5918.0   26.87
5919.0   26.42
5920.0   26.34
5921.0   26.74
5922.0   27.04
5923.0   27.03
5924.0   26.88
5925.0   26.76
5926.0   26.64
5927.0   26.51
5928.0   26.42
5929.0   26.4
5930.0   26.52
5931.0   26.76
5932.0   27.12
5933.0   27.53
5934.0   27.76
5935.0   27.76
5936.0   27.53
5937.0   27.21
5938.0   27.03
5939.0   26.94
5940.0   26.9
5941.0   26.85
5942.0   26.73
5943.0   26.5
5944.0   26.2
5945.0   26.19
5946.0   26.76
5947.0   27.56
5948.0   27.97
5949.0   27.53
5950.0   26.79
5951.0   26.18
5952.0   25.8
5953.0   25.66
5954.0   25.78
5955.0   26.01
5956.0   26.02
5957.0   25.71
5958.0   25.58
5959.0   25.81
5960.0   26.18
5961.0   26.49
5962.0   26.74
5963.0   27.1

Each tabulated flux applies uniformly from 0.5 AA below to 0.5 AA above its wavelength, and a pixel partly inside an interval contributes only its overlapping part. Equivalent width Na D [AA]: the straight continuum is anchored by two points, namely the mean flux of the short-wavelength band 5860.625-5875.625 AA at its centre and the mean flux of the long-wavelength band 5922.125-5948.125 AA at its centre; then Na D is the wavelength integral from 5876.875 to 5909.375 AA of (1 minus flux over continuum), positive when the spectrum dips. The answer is 1.4 AA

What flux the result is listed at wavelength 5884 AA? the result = 27.01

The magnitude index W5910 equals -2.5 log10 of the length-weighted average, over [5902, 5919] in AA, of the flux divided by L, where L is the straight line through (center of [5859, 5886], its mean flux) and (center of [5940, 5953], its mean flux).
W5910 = -0.01 mag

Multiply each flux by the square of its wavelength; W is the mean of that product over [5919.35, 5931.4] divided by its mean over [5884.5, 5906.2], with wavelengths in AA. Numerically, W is 1.0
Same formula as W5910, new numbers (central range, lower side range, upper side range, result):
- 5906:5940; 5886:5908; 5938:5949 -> -0.02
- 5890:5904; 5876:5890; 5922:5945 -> 0.03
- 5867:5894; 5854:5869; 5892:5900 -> -0.02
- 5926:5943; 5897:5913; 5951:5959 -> -0.02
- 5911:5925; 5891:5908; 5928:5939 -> -0.01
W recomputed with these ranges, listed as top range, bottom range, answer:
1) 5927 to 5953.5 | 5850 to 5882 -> 1.01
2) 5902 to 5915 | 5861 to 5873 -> 0.99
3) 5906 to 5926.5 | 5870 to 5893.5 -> 1.03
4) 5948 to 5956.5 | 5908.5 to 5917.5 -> 0.97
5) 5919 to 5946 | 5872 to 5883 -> 0.99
